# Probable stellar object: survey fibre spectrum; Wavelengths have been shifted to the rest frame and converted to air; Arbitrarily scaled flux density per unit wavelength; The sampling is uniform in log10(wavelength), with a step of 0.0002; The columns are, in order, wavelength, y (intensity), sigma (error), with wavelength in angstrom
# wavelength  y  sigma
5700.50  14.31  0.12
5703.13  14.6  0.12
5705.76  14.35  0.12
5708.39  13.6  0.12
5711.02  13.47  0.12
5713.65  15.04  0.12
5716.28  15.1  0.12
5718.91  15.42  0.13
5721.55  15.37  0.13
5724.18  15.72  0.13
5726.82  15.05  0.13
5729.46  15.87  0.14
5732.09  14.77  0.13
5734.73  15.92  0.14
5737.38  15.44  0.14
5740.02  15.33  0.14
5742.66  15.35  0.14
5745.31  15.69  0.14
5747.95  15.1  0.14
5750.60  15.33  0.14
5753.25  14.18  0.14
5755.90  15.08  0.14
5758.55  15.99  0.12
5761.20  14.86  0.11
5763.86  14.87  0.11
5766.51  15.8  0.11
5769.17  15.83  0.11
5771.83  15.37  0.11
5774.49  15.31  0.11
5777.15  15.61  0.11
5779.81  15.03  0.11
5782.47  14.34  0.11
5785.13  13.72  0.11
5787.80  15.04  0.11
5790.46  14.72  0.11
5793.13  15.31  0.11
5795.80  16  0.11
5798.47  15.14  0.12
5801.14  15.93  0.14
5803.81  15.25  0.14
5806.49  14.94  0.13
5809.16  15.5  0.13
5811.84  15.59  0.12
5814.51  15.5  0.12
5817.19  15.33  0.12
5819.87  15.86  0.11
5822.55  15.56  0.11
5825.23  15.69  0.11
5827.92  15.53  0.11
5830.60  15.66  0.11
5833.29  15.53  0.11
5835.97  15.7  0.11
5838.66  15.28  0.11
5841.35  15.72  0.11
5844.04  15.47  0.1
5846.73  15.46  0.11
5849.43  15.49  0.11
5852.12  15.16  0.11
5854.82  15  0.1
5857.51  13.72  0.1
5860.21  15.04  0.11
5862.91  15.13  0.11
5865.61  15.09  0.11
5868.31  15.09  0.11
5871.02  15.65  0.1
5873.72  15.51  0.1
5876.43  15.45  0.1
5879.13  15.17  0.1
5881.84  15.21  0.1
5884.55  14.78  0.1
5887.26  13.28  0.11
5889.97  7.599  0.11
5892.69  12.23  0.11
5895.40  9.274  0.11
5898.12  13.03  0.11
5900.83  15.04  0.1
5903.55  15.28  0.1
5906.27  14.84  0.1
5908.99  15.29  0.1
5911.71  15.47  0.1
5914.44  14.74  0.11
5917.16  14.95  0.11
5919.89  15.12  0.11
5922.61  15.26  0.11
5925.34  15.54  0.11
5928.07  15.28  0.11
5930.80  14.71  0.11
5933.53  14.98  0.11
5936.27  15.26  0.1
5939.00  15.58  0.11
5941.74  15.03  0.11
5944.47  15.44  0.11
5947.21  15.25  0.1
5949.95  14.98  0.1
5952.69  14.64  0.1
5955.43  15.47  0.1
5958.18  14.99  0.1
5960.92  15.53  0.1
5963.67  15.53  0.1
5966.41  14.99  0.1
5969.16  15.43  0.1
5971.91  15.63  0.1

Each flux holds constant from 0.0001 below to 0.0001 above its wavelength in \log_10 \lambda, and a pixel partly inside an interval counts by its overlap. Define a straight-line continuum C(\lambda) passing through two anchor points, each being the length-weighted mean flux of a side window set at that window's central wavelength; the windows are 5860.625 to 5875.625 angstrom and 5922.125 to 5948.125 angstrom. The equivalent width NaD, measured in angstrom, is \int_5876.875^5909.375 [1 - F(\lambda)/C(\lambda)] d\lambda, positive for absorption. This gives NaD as 3.9 angstrom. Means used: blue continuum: 15.3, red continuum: 15.2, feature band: 13.4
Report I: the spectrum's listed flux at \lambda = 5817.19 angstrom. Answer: 15.33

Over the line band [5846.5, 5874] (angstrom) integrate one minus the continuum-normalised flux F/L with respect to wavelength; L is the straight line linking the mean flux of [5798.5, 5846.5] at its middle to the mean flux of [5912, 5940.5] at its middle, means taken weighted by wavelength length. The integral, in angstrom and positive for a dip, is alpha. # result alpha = 0.52 angstrom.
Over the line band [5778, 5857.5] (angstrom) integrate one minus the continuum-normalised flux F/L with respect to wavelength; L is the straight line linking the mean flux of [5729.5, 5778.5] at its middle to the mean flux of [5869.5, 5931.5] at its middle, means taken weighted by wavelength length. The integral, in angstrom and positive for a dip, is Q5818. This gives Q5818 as -2.3 angstrom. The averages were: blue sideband 15.3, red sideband 14.3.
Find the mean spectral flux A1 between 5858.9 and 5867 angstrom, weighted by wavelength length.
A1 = 15.1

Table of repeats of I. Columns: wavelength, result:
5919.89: 15.12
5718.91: 15.42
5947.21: 15.25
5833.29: 15.53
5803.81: 15.25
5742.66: 15.35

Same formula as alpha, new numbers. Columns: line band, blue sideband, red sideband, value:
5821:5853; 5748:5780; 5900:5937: -0.7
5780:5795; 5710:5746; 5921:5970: 0.5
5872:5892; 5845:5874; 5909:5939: 1.7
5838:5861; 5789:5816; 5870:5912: -0.9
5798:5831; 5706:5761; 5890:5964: -1.3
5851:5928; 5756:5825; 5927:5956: 4.0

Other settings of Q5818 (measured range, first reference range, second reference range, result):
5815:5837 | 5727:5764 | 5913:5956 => -0.6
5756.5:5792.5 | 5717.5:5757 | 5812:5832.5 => 0.7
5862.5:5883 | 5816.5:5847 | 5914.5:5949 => 0.2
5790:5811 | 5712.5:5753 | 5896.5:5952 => -0.2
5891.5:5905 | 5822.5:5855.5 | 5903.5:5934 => 2.0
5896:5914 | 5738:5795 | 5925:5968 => 0.7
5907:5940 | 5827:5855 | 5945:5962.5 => 0.2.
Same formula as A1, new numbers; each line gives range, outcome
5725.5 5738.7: 15.4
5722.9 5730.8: 15.6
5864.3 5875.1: 15.3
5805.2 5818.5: 15.4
